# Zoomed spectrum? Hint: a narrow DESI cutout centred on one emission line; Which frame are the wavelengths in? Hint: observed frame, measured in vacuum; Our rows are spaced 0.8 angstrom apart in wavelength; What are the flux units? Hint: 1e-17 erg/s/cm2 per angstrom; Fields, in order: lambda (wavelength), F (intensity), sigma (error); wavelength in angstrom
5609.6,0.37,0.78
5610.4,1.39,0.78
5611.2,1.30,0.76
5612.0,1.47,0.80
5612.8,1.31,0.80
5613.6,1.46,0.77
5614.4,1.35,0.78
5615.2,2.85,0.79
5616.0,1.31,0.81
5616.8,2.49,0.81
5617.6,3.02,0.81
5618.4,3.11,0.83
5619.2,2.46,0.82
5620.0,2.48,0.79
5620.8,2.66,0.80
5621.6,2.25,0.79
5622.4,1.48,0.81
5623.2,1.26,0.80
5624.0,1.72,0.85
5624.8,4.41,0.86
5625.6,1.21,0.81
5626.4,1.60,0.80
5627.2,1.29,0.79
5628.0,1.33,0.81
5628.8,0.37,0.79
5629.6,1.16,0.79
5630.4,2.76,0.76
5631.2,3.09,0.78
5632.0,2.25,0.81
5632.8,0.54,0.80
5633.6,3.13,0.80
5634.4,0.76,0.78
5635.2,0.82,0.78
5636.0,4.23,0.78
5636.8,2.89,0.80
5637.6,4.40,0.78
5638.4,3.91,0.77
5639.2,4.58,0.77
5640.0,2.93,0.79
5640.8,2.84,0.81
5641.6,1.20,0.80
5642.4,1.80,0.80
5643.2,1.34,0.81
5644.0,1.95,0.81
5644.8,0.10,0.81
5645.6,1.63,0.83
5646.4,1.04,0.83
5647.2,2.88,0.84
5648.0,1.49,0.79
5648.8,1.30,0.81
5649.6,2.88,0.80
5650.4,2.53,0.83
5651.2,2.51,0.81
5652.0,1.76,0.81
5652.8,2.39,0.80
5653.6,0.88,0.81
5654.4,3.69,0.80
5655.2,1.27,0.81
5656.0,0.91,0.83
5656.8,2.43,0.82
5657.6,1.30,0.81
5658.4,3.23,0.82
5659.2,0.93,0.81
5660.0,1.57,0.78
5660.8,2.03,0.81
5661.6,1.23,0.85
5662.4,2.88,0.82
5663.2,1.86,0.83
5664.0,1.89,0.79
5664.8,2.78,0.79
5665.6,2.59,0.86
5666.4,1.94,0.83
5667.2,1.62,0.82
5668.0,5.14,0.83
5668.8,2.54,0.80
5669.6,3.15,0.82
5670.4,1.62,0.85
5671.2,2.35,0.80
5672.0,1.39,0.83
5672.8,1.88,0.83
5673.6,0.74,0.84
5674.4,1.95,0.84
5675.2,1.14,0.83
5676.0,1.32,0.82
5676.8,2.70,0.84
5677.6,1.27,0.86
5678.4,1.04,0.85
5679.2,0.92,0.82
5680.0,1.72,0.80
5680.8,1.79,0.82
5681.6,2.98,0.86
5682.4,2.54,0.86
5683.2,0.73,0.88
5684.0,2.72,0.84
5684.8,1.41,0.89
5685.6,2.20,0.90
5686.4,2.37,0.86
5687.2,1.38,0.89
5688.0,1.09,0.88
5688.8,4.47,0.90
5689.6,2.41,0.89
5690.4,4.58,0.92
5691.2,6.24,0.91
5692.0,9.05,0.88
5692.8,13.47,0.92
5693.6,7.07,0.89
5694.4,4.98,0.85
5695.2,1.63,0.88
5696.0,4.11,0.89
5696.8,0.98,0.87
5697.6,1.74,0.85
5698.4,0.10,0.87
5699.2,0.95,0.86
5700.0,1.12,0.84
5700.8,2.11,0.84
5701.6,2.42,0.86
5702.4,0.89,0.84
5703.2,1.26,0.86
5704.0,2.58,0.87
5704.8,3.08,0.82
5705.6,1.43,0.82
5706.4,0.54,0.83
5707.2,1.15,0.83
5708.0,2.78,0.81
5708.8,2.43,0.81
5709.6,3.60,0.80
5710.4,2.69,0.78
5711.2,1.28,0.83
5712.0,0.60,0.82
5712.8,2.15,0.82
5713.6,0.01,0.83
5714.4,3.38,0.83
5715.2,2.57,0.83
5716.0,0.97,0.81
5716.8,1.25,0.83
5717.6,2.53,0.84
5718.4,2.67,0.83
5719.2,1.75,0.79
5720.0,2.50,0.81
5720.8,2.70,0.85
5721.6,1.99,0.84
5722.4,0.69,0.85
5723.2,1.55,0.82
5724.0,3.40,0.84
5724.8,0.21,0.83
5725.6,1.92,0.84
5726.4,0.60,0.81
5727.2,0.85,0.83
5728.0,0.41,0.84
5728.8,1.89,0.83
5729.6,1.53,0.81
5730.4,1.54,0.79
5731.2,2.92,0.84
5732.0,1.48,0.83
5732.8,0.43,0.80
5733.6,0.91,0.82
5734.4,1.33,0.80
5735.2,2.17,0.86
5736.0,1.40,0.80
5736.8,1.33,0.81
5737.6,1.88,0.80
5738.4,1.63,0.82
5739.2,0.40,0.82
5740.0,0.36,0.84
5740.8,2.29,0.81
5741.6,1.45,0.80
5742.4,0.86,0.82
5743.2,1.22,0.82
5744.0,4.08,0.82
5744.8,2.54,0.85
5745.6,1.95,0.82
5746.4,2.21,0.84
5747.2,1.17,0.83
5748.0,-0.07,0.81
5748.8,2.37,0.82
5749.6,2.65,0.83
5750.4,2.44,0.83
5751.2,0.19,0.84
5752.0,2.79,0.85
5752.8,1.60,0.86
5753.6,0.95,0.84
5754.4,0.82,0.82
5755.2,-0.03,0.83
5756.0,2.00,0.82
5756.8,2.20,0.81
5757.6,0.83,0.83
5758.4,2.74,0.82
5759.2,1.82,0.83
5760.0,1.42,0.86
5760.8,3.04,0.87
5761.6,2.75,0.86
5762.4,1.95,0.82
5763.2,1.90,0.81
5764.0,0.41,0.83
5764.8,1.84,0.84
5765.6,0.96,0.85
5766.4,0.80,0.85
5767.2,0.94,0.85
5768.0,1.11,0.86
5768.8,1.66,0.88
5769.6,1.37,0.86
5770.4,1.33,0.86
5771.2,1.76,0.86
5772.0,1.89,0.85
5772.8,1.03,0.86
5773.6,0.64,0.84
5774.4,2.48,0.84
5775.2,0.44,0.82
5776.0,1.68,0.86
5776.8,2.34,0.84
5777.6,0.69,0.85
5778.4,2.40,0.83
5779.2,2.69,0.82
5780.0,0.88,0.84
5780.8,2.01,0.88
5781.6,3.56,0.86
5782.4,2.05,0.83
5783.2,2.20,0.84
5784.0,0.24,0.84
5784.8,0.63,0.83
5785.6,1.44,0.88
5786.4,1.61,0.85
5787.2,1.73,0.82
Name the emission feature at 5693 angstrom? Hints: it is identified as [O III] 5007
